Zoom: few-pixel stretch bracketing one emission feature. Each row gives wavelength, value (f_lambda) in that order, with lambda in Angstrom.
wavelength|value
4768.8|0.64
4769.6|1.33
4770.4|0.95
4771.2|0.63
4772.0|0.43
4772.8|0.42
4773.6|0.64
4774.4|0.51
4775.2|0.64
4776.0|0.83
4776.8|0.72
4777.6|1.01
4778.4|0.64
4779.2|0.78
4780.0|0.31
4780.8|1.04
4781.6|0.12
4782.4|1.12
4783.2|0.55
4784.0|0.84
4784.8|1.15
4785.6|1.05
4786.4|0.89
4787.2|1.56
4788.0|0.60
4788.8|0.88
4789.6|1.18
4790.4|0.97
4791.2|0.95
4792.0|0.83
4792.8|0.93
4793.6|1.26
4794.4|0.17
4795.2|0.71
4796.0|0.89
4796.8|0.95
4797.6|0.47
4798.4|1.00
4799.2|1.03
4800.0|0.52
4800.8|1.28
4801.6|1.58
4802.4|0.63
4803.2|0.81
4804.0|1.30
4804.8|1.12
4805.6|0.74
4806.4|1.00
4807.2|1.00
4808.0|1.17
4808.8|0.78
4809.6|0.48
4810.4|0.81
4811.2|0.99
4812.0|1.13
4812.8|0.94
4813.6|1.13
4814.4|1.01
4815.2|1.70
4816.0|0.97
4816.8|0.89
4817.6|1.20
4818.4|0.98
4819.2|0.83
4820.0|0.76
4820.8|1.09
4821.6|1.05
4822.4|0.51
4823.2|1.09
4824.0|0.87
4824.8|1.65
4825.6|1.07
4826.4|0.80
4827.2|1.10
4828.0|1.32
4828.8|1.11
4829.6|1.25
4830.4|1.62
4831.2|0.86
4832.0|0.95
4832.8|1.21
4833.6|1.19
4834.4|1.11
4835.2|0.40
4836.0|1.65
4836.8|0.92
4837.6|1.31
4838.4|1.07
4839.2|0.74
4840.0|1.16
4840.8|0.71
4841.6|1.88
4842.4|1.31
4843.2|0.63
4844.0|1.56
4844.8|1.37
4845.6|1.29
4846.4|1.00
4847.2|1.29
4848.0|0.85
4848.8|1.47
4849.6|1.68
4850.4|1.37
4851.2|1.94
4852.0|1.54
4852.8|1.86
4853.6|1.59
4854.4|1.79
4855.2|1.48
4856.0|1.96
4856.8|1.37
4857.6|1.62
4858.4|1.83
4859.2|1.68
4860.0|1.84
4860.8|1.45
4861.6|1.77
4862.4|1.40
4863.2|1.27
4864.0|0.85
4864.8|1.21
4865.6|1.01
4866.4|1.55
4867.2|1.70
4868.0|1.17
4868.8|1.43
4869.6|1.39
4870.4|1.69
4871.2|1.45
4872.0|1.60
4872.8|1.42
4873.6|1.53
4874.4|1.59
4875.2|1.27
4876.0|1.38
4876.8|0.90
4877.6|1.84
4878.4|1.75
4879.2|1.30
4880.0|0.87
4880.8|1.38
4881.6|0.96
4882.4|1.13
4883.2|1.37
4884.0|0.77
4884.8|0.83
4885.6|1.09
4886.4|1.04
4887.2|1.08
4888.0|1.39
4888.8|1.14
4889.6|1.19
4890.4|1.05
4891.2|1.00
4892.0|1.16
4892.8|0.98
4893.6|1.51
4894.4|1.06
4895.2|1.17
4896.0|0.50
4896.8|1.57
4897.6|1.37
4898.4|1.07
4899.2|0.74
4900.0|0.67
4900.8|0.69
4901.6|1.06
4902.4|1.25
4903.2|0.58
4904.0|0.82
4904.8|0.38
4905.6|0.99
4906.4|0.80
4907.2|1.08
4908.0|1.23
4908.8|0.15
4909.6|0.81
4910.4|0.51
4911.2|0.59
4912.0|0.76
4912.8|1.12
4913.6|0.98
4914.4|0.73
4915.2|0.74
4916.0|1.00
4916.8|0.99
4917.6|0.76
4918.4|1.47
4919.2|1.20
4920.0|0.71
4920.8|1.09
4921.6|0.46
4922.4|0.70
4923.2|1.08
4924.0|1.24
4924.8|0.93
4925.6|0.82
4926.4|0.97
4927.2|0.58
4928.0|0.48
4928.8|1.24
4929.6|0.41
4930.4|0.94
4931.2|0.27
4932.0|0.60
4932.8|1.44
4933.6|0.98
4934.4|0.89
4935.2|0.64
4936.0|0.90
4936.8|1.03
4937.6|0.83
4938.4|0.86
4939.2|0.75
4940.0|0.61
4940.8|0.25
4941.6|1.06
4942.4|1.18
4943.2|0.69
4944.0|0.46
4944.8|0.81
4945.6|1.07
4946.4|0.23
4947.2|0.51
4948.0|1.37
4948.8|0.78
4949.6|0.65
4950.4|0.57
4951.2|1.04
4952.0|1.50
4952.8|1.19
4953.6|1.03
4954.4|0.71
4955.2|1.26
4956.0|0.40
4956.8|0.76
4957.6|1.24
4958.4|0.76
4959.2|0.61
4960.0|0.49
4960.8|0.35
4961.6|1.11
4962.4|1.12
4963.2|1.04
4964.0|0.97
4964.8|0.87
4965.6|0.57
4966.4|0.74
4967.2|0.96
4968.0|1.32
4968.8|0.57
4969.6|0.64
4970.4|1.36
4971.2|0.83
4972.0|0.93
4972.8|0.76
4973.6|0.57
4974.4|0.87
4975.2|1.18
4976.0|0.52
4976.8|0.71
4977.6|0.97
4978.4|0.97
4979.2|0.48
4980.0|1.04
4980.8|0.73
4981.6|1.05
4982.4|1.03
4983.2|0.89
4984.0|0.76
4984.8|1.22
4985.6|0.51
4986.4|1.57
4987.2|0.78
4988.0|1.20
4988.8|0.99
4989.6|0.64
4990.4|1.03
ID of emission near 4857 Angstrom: Mg II 2798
